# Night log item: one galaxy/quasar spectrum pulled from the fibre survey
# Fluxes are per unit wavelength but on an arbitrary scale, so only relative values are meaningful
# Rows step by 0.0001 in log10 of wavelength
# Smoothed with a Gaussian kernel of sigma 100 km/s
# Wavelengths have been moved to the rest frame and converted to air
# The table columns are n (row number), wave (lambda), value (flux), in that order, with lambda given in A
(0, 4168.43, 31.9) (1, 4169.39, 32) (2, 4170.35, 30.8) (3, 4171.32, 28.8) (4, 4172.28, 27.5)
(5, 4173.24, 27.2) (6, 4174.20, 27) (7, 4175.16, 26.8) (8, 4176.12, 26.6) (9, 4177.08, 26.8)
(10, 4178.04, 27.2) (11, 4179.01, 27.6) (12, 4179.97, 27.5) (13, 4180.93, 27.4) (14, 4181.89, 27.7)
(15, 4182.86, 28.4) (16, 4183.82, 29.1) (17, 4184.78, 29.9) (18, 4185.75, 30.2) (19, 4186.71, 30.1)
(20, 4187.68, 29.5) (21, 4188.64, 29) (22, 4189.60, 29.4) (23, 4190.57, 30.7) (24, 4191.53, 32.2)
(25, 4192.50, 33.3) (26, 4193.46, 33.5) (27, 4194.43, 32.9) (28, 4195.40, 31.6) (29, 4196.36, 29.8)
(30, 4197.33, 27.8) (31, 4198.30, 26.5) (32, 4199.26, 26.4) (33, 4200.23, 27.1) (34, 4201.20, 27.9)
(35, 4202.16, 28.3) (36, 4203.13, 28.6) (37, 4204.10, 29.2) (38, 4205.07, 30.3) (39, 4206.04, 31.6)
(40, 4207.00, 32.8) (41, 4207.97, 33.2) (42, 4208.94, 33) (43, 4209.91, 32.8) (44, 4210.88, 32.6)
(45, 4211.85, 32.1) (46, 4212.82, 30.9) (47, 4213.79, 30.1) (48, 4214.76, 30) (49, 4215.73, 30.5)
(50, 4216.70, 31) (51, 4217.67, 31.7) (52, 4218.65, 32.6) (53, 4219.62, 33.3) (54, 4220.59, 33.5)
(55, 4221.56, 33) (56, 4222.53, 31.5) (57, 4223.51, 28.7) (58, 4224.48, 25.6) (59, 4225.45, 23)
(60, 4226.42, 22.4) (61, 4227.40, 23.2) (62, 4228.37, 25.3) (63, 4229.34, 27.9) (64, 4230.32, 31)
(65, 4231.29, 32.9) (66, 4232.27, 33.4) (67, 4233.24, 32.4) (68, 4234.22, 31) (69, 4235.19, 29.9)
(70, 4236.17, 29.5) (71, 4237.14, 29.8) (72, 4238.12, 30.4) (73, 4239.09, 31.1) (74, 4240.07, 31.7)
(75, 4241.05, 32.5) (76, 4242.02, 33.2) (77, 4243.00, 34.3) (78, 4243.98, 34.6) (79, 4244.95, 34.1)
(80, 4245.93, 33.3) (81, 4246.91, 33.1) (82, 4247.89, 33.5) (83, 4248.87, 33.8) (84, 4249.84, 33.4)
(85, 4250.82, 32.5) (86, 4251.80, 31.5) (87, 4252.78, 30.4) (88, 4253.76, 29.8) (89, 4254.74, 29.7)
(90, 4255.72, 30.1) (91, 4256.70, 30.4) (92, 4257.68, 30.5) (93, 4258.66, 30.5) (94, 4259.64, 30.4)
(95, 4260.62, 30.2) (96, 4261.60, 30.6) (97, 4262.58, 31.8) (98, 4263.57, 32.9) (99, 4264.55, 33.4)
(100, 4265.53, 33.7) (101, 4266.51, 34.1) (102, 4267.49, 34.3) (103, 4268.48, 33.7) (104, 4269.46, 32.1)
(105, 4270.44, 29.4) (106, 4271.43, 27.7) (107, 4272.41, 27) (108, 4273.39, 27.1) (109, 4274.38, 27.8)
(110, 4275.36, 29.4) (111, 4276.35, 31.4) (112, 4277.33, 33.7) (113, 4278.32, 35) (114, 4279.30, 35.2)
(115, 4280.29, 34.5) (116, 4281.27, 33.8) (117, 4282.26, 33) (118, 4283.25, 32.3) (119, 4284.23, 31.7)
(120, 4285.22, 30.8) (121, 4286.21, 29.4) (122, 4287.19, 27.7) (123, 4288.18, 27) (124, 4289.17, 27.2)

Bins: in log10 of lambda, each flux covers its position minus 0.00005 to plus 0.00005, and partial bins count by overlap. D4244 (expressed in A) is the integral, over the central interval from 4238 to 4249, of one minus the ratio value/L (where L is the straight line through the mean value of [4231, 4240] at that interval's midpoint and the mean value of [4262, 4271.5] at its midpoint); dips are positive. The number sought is -0.5 A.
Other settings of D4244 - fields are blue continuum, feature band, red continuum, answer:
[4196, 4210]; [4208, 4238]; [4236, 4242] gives 0.2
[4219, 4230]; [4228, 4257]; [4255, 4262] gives -2.3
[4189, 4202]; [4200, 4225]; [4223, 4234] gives -1.8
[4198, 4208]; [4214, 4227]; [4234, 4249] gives 0.3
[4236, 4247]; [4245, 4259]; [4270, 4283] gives 0.1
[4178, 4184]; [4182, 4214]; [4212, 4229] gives -2.1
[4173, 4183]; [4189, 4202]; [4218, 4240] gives -0.8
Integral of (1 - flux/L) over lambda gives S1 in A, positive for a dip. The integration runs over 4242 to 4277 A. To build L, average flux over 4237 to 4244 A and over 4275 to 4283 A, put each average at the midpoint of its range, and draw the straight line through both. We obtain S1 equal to 1.2 A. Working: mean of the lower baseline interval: 32.1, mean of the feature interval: 31.5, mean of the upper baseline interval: 33.3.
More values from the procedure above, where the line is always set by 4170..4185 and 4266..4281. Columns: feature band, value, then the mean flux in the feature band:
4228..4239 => -0.15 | 30.4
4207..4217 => -0.87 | 31.7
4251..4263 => 0.14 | 30.5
